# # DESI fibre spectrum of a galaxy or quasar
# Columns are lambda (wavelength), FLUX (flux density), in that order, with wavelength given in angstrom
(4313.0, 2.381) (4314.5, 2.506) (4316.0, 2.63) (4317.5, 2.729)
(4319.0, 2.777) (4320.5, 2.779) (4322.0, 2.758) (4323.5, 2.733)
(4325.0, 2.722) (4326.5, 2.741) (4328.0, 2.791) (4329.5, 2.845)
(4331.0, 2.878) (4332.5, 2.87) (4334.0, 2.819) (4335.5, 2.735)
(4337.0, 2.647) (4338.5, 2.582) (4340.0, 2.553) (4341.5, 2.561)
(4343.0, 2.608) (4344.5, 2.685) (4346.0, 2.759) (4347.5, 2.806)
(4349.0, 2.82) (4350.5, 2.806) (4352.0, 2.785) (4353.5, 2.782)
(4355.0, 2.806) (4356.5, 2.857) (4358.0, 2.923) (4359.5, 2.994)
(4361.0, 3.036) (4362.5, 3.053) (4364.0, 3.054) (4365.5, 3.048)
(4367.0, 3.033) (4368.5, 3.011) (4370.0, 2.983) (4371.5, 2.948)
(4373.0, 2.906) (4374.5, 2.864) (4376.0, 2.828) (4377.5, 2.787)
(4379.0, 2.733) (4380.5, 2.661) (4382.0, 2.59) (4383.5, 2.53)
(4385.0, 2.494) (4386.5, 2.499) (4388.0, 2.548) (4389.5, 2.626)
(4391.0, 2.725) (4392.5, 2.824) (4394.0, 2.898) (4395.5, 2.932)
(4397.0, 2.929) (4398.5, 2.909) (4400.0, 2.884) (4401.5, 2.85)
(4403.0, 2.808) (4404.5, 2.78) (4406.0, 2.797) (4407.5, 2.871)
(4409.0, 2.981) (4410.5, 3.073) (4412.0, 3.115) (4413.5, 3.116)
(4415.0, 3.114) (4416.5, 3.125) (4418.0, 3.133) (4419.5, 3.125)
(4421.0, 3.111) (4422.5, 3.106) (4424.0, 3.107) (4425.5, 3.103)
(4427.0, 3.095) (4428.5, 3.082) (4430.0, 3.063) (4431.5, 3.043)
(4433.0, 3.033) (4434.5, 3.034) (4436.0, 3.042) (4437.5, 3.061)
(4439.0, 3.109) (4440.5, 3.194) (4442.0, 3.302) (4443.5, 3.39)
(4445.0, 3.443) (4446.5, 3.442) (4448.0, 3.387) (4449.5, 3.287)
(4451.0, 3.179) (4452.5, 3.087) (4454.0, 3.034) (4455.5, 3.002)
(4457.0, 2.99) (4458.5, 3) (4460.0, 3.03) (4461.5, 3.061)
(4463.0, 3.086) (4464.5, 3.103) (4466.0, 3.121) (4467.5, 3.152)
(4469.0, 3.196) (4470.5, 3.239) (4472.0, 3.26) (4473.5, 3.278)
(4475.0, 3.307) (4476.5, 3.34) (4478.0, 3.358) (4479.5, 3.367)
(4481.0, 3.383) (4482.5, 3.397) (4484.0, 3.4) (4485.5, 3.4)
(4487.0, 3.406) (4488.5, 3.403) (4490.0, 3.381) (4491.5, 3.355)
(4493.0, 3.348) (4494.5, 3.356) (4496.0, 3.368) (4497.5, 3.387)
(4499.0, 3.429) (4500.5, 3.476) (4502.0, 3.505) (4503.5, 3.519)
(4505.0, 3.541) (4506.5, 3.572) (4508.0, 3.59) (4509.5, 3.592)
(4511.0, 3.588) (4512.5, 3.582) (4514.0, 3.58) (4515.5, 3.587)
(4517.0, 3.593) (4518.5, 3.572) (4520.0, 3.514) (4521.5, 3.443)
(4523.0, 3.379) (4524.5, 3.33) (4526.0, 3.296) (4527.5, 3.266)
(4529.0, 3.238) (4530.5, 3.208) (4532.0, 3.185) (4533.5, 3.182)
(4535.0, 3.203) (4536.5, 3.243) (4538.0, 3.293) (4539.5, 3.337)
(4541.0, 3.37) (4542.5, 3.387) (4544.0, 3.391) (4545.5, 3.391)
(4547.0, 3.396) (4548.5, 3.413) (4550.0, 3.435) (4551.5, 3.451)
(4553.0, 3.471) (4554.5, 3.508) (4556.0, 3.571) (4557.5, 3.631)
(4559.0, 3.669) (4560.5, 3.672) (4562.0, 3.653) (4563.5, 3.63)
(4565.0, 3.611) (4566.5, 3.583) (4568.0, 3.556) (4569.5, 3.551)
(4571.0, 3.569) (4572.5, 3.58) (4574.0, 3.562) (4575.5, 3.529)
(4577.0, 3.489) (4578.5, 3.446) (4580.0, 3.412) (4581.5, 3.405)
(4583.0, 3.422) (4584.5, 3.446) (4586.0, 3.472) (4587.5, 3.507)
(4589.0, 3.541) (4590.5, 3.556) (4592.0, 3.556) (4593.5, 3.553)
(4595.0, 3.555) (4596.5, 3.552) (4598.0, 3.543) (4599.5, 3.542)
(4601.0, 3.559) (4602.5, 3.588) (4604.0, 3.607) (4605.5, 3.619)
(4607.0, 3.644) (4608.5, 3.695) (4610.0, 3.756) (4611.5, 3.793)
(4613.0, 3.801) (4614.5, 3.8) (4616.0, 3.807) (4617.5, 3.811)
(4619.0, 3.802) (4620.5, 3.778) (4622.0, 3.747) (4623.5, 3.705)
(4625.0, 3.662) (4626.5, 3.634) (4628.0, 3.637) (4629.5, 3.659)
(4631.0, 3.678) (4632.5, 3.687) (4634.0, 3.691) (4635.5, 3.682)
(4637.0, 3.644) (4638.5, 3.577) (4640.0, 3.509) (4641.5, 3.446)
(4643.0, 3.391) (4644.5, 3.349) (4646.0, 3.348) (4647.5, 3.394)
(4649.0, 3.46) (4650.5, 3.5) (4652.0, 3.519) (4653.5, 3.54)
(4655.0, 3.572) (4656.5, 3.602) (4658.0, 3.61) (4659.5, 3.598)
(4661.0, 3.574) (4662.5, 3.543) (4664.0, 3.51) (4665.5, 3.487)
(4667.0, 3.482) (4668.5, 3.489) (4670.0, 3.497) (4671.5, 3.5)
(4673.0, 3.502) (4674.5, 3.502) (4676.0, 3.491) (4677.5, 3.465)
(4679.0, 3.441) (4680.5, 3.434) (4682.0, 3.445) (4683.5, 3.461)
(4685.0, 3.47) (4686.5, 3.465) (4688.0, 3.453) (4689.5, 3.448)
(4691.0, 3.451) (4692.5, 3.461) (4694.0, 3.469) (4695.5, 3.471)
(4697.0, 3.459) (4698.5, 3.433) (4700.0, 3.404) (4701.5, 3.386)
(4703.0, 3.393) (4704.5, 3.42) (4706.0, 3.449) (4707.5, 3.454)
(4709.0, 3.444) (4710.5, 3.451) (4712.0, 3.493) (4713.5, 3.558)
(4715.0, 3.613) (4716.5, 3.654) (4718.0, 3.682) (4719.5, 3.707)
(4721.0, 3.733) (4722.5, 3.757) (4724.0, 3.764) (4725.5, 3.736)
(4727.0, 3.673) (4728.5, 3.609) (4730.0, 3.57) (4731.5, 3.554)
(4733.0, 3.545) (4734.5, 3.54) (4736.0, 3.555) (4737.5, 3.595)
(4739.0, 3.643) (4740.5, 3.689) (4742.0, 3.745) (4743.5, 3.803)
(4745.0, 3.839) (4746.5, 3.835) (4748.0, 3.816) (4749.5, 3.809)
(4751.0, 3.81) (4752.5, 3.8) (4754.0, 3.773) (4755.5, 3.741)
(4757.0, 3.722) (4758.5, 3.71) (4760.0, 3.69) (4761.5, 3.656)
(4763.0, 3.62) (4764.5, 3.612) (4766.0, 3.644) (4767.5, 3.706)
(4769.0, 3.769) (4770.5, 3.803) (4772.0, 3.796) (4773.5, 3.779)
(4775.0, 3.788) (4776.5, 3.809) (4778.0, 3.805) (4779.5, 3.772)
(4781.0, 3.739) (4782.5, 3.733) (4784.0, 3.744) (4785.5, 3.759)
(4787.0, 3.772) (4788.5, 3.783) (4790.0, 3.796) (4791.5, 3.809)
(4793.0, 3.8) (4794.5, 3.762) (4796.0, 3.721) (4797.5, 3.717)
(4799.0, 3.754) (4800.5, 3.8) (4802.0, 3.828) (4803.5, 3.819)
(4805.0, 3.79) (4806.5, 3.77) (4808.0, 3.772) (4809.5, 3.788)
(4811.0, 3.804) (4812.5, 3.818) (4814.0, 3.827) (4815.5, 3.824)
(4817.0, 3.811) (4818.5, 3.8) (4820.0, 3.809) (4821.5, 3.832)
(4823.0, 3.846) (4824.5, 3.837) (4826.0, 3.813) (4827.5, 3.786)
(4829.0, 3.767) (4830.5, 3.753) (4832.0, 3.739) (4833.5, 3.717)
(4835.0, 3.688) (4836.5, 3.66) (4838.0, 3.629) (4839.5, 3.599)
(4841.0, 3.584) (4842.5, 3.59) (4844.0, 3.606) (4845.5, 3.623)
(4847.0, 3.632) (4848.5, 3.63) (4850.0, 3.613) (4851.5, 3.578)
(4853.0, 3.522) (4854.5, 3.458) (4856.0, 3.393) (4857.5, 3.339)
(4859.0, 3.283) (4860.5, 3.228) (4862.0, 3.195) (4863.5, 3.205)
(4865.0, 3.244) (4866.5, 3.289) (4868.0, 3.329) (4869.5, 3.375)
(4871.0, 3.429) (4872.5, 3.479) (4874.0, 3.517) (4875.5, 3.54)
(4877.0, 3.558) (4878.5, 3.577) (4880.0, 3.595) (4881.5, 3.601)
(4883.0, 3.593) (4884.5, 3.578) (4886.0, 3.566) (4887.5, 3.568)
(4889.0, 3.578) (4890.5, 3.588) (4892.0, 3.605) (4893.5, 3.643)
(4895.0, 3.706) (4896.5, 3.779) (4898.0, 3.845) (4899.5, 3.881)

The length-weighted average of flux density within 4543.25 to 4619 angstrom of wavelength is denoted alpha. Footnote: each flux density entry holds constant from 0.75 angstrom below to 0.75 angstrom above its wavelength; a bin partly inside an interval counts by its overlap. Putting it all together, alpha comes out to 3.57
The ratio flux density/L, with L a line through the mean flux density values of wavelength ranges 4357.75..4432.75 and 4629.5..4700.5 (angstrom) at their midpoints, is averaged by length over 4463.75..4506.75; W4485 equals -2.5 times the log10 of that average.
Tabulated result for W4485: -0.08 mag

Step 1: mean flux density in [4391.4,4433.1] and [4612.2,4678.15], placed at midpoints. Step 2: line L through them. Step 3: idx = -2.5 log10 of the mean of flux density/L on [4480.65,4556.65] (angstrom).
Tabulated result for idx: -0.05 mag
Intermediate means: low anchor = 3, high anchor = 3.58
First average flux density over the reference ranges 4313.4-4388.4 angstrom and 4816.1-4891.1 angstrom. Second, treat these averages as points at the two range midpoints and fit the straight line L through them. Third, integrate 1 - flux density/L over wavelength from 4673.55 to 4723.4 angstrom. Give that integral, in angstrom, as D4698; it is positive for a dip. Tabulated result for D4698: -2.6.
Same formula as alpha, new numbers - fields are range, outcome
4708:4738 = 3.61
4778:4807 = 3.77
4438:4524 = 3.34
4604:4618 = 3.74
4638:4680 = 3.5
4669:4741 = 3.53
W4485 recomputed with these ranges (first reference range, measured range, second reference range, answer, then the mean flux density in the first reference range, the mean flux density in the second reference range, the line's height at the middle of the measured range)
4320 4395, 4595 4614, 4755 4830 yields -0.09 mag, 2.79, 3.77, 3.34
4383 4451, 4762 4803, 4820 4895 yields -0.09 mag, 3.01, 3.56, 3.47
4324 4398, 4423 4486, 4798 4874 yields -0.08 mag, 2.79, 3.63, 2.96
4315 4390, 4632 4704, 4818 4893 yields -0.07 mag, 2.78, 3.57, 3.27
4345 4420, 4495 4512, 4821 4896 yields -0.15 mag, 2.87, 3.56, 3.05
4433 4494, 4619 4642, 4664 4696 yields -0.07 mag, 3.23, 3.47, 3.42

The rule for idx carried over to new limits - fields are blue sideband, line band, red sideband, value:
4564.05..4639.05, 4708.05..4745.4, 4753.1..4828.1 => 0.024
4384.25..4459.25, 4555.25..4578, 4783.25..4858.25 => -0.100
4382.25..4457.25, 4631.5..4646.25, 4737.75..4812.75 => -0.022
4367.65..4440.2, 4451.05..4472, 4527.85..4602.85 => 0.008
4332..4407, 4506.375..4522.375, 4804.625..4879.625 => -0.170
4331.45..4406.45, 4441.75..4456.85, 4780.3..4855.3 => -0.097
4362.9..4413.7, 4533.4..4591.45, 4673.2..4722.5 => -0.088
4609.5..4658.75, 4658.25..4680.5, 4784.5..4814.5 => 0.046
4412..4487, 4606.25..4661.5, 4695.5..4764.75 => -0.046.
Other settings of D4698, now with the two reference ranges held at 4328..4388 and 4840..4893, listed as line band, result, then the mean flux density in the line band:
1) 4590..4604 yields -2.0 angstrom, 3.56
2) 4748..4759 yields -1.4 angstrom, 3.77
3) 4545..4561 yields -2.3 angstrom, 3.51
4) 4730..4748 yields -1.9 angstrom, 3.67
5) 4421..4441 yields -1.3 angstrom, 3.08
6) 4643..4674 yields -2.9 angstrom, 3.5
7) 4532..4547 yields -1.3 angstrom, 3.31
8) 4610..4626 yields -3.1 angstrom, 3.77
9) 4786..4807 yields -2.4 angstrom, 3.78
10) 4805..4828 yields -2.6 angstrom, 3.81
